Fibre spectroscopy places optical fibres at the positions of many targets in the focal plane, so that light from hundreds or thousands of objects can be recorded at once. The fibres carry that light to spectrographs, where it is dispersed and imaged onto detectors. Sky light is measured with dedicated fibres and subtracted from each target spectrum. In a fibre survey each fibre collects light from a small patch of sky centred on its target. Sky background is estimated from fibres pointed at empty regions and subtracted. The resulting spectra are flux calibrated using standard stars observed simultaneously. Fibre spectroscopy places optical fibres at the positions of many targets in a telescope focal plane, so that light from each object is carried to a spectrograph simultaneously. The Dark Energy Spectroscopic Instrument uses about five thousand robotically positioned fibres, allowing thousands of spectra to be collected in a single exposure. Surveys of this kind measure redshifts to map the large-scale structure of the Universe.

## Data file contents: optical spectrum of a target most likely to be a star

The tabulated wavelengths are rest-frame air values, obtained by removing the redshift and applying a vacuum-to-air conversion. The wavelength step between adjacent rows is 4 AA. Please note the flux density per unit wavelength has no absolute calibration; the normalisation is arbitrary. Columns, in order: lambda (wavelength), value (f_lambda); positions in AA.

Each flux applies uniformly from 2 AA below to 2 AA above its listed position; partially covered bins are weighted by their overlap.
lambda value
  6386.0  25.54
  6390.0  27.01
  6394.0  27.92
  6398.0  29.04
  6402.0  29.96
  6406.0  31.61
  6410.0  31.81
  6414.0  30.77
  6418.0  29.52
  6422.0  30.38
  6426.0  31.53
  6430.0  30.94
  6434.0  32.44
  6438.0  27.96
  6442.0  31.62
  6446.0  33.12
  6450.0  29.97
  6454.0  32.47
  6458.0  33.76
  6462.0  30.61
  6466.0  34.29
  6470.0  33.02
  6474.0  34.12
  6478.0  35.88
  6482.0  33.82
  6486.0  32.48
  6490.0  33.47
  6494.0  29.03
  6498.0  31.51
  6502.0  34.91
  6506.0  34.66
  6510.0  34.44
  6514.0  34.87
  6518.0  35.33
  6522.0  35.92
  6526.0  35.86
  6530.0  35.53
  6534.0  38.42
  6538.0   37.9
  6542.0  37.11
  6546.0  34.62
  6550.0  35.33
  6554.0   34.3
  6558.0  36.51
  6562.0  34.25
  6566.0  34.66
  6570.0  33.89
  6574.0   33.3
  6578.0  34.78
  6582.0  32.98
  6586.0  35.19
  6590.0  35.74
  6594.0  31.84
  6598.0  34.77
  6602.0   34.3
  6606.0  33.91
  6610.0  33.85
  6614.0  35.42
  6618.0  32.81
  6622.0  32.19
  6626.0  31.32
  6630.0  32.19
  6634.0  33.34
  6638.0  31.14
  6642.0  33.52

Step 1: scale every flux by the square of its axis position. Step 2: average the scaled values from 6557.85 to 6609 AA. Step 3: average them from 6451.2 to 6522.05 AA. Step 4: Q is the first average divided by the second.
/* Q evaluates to 1.05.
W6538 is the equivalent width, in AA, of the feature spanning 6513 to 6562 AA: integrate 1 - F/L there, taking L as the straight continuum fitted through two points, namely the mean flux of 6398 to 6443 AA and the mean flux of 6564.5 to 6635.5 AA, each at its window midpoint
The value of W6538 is -4.94 AA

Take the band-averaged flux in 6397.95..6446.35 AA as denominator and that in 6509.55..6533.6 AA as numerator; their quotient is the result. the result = 1.15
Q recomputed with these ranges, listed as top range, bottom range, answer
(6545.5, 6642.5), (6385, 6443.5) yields 1.19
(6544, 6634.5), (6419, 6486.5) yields 1.10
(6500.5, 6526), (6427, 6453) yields 1.15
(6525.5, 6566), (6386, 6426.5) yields 1.26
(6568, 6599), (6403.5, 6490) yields 1.11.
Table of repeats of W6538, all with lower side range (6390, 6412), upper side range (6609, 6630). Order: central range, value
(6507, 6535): -3.6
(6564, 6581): -0.9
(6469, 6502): -2.1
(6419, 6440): -0.3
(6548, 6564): -1.5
